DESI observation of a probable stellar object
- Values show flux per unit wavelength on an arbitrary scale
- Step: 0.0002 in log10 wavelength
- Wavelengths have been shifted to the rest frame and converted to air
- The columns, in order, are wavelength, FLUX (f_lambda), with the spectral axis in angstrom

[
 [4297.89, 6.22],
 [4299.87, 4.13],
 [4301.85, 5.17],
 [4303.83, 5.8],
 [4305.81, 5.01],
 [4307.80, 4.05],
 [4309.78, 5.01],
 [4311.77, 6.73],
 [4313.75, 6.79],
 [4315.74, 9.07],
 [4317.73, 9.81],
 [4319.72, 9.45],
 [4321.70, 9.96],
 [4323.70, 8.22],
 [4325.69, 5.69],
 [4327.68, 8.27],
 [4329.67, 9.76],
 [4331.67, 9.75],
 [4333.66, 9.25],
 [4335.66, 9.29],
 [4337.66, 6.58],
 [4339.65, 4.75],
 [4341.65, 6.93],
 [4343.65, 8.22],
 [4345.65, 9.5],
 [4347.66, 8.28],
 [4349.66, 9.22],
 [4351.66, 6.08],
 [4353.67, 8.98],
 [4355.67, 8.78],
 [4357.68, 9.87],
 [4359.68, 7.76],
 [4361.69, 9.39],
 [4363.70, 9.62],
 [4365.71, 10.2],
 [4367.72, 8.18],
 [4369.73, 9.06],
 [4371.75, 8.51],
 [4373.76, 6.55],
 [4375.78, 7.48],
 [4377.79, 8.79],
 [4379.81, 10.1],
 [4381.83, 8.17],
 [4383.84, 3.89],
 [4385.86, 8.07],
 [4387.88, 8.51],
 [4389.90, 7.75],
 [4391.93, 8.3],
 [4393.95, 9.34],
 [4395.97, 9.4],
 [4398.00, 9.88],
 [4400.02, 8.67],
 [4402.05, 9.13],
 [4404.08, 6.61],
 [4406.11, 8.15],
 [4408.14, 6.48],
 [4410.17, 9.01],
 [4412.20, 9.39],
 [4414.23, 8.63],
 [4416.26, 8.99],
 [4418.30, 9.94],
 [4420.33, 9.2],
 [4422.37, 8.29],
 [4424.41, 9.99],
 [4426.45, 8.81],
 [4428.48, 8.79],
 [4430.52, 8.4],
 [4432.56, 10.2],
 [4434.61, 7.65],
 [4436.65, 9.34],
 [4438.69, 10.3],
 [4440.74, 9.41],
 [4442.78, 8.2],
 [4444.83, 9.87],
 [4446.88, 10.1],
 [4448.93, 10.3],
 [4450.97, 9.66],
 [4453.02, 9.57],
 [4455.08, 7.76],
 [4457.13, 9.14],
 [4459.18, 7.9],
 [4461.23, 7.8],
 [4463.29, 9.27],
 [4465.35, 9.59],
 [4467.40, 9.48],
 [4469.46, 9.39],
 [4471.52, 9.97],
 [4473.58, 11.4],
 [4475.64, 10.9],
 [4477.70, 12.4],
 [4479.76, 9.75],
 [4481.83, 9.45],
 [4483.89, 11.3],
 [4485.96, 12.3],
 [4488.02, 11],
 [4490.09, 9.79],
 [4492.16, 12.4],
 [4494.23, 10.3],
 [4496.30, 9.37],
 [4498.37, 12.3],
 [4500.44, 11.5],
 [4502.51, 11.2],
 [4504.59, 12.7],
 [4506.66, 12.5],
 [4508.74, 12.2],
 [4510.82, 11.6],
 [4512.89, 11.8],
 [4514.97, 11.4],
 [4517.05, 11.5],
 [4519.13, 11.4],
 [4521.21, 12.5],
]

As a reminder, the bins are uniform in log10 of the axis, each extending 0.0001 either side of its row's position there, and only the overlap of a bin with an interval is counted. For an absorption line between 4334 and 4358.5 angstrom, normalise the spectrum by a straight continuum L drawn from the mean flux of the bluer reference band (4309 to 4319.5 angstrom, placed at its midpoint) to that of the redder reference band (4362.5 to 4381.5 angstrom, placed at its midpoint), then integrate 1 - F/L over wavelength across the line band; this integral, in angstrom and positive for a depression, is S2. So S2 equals 0.6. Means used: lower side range 7.67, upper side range 8.7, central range 8.06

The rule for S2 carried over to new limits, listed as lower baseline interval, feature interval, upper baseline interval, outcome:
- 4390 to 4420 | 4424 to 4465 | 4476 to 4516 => 2.9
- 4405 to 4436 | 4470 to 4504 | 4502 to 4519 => 0.3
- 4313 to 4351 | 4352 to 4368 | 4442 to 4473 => -0.9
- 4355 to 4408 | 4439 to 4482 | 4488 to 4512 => 3.4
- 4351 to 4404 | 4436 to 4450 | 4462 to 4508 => 0.3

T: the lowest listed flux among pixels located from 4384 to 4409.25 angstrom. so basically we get 6.48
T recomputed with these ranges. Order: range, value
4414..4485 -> 7.65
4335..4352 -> 4.75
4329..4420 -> 3.89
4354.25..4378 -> 6.55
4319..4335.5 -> 5.69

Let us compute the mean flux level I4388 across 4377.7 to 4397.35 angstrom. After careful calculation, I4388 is 8.24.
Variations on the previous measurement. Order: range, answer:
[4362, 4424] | 8.5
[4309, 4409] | 8.25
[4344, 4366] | 8.82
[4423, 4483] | 9.47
